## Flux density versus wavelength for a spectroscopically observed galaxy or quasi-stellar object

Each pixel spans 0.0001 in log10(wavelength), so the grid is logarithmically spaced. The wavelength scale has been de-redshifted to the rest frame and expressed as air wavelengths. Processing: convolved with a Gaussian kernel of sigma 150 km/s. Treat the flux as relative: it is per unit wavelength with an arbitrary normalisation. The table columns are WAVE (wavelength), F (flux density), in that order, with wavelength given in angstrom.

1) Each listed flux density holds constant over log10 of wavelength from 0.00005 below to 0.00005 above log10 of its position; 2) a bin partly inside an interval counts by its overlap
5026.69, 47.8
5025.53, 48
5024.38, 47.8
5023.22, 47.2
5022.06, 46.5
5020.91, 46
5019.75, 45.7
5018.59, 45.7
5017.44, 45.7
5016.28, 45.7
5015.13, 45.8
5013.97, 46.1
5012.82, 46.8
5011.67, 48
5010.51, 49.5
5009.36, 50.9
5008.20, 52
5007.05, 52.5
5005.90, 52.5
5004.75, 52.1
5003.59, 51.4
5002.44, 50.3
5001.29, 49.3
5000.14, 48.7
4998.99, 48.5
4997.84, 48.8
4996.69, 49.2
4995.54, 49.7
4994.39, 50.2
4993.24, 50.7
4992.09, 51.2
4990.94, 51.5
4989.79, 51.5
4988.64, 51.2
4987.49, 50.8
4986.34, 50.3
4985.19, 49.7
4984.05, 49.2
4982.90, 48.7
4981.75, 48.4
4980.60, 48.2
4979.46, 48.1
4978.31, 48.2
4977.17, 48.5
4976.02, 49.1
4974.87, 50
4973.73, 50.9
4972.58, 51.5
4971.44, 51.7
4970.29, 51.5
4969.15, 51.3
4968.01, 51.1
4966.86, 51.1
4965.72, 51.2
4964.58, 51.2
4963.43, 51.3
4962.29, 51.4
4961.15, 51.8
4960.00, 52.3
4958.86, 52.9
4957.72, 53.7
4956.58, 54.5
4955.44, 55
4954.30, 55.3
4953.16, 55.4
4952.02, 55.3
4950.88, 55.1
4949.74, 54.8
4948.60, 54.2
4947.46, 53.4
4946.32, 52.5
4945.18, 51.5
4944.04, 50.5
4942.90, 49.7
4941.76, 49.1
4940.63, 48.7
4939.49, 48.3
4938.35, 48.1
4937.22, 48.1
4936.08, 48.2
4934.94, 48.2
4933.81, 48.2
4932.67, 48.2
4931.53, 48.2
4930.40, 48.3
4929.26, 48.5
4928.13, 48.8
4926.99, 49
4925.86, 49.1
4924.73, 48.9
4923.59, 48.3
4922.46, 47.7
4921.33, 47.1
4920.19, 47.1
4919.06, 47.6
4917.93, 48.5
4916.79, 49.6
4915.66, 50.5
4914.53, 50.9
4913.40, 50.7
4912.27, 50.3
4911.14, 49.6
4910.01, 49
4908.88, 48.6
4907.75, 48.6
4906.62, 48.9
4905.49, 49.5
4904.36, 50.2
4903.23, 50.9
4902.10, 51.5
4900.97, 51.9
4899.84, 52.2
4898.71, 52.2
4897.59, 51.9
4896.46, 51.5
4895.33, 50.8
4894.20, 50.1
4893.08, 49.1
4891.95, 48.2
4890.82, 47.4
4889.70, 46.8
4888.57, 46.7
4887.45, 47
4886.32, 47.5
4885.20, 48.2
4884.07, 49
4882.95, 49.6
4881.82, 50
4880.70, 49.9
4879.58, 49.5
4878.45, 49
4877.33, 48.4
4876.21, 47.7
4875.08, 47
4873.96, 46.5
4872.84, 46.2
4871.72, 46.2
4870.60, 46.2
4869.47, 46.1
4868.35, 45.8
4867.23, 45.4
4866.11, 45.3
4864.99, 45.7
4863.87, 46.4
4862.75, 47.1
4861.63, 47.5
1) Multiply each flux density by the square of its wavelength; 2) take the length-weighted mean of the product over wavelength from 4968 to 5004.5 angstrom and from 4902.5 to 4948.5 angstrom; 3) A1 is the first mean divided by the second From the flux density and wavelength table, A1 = 1.04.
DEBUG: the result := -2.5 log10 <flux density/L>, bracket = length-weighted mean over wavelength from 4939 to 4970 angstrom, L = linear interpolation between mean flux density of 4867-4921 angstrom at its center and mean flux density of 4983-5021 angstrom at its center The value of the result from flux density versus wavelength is -0.07 mag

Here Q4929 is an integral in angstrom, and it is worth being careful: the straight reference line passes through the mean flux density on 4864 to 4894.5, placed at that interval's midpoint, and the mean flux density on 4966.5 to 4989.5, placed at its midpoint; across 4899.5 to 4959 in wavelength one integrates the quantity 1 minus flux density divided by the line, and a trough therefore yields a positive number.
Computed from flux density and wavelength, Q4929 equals -1.9 angstrom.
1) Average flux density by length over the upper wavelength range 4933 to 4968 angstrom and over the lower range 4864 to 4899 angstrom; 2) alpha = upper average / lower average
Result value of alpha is 1.08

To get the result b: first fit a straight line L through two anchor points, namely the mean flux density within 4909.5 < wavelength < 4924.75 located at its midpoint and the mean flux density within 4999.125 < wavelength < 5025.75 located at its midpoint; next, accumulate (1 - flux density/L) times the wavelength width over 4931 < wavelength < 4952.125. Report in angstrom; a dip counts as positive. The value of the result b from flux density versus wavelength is -0.69 angstrom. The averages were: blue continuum 49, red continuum 48.5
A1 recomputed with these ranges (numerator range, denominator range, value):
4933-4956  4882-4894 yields 1.09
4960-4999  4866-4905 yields 1.07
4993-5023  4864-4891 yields 1.08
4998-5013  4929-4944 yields 1.07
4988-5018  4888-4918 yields 1.04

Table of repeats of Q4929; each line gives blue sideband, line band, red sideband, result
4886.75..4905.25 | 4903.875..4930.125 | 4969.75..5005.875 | 0.5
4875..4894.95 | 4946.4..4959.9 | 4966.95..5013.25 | -1.3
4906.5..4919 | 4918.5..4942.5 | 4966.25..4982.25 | 0.7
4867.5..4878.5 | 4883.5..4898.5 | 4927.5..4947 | -0.5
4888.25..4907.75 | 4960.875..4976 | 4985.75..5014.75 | -0.3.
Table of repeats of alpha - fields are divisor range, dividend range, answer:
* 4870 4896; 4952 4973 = 1.09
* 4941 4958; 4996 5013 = 0.94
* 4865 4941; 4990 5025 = 1.01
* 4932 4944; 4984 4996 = 1.04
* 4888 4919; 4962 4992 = 1.01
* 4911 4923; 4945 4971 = 1.08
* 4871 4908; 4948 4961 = 1.11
